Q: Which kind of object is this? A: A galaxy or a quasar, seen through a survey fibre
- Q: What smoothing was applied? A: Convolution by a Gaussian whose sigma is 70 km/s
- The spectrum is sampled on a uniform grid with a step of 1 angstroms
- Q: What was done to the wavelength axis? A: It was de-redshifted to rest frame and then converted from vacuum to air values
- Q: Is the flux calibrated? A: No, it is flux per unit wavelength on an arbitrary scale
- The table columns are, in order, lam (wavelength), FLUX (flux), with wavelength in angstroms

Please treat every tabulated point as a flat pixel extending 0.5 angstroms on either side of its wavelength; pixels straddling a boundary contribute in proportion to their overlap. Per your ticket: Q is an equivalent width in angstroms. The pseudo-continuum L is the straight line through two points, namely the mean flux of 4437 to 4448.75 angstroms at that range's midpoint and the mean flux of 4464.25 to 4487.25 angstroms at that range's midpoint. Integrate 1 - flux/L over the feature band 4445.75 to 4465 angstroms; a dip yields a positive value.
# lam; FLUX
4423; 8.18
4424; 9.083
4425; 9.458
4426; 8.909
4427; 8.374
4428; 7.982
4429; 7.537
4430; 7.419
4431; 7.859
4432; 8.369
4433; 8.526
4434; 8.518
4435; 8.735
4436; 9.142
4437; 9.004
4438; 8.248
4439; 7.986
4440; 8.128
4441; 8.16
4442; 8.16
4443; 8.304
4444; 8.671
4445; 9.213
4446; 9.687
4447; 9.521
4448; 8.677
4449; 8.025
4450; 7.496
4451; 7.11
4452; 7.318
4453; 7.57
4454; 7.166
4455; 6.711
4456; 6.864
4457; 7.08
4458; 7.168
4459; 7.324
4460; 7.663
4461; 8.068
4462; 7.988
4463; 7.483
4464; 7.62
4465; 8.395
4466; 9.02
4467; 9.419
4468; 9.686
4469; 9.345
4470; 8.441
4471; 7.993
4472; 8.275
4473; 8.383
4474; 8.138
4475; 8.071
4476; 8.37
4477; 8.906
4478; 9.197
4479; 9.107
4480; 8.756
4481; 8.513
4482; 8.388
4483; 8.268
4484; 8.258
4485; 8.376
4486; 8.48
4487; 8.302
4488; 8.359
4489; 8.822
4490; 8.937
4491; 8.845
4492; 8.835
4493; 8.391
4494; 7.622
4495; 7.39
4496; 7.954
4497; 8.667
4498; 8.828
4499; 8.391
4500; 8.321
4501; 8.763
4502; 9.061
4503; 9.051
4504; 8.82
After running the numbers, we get 2.03 angstroms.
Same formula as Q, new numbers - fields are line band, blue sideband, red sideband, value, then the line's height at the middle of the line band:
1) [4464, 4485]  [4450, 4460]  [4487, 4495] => -2.0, 7.88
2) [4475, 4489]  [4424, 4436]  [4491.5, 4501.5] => -0.4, 8.33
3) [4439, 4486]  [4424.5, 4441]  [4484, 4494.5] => 1.2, 8.44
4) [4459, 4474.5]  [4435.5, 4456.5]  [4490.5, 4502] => -0.2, 8.25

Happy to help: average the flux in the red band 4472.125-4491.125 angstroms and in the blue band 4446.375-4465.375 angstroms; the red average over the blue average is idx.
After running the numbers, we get 1.12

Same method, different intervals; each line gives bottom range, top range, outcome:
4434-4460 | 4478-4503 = 1.06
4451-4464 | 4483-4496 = 1.14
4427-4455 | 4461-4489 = 1.03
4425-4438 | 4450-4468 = 0.92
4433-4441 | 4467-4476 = 1.01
